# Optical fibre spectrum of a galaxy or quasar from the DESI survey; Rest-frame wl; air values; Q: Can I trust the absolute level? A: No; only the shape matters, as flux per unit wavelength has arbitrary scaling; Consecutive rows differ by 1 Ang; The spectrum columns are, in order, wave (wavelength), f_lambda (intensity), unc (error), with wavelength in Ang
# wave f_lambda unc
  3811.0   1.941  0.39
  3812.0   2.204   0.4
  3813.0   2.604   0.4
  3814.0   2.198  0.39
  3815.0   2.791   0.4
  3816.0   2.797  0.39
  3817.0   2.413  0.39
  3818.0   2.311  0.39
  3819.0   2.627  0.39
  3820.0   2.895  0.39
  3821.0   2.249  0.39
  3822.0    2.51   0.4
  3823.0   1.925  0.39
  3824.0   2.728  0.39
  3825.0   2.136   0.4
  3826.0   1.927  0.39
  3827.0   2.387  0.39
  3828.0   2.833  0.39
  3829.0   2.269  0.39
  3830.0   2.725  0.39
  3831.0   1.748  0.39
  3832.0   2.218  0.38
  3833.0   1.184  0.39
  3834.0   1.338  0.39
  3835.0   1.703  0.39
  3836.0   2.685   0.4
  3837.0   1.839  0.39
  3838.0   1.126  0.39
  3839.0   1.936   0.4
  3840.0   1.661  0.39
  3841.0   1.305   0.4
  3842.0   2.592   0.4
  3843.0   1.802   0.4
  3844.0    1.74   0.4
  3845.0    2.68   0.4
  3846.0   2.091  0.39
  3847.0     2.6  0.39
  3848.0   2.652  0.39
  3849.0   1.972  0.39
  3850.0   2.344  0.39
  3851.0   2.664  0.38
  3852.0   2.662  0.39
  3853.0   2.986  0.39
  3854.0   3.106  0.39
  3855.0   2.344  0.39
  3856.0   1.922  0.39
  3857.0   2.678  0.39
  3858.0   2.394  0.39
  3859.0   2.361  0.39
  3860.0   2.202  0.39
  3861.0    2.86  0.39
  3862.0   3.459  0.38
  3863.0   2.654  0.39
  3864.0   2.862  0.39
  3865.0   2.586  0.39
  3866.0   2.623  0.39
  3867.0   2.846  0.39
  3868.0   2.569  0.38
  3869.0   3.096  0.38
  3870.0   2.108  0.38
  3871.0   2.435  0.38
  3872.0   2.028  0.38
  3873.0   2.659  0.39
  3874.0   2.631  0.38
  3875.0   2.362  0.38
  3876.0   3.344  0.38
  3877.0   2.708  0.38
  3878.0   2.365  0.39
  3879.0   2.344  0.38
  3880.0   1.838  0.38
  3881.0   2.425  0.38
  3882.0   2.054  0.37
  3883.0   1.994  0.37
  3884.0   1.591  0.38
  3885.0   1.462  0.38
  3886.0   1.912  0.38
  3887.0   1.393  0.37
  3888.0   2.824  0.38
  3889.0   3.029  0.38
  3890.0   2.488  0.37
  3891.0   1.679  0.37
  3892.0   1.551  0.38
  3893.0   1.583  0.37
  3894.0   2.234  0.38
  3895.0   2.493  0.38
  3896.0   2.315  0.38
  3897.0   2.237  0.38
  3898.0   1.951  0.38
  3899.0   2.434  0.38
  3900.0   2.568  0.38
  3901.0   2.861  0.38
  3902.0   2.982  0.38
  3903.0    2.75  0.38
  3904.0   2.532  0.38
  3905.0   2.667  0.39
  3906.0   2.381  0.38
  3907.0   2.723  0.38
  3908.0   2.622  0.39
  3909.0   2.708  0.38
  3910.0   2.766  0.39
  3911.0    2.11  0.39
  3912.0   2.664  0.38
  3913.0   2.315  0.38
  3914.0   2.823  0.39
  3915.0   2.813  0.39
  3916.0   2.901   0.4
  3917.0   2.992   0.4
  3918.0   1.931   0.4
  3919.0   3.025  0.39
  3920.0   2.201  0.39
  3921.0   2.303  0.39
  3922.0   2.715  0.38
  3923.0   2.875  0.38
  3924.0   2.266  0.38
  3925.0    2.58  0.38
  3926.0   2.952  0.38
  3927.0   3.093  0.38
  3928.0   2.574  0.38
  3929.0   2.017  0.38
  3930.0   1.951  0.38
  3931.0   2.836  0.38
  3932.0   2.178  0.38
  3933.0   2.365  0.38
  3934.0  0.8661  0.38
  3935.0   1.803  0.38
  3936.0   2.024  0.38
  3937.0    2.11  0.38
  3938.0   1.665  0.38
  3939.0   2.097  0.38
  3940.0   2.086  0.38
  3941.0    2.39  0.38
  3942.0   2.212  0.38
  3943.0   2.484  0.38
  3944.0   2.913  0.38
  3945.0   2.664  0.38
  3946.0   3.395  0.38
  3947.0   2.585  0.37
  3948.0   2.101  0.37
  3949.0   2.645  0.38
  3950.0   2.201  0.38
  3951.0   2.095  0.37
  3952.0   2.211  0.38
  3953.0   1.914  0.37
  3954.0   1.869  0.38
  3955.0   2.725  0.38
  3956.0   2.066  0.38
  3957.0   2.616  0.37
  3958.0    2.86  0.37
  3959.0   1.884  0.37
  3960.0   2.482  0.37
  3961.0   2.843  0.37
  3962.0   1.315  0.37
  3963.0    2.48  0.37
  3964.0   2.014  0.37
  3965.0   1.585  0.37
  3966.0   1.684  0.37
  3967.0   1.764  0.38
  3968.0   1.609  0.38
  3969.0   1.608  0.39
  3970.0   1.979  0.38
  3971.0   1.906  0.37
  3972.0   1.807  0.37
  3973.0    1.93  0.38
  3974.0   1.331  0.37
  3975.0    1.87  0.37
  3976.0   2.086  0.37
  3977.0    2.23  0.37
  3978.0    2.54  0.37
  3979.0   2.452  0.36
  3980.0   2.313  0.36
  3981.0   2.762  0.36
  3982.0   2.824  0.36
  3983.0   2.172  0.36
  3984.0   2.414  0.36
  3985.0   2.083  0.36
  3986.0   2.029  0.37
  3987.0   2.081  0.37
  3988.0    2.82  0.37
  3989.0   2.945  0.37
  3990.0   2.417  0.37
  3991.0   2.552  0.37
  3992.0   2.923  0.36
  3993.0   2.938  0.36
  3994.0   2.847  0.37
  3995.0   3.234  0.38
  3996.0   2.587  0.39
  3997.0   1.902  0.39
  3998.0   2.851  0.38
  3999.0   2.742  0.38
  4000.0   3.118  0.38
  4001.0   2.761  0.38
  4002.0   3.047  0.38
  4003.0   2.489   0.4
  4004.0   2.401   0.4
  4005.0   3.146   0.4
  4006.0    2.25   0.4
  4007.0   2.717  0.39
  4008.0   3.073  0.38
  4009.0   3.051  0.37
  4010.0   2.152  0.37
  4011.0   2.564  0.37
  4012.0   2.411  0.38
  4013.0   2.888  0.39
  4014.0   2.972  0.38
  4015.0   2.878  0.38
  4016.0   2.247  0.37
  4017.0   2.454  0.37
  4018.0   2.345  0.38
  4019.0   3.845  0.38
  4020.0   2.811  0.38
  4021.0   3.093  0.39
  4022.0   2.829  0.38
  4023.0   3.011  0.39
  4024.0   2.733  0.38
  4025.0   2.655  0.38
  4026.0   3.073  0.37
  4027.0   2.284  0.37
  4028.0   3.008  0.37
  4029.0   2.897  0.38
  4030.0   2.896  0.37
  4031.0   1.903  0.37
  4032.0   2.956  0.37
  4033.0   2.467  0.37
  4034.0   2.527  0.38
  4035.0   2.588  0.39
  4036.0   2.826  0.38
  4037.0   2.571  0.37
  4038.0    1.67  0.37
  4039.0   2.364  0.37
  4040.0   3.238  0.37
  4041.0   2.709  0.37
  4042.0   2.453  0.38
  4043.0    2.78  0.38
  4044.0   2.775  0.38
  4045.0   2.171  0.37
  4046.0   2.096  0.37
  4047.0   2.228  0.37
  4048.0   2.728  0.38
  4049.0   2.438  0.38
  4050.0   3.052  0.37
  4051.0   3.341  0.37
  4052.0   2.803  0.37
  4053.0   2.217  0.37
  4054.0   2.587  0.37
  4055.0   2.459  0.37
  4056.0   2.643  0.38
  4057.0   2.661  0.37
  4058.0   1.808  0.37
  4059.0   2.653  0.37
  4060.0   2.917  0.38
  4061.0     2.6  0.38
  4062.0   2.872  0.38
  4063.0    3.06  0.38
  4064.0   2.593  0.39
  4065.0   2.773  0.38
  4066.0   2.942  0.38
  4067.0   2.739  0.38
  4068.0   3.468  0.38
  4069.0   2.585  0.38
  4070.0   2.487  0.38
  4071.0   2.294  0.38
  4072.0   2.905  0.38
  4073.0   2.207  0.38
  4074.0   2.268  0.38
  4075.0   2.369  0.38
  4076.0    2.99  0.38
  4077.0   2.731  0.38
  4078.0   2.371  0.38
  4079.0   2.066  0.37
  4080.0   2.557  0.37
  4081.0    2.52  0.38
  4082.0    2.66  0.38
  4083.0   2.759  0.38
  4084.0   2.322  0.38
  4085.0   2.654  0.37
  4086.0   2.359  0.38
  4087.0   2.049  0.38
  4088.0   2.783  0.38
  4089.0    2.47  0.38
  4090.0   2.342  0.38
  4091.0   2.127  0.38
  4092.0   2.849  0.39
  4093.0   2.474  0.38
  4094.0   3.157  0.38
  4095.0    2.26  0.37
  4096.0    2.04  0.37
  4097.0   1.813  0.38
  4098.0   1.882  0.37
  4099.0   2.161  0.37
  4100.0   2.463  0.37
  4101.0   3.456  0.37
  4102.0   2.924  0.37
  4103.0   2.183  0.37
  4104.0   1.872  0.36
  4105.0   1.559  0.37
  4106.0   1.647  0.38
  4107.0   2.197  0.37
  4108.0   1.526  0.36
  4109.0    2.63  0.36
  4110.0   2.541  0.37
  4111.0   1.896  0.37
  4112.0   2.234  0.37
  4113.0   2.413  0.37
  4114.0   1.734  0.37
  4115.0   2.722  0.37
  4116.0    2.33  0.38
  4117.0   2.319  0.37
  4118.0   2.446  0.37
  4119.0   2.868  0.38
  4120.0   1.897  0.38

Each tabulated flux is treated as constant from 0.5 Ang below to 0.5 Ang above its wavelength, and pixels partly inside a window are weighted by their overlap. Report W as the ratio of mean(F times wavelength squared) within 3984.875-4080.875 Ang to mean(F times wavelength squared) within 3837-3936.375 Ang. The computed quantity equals 1.2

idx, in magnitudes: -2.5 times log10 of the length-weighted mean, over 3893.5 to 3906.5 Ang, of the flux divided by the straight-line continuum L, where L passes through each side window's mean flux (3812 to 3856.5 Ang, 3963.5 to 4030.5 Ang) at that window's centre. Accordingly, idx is -0.06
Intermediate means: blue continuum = 2.25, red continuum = 2.51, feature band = 2.49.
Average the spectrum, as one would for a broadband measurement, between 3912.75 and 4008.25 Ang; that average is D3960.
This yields 2.37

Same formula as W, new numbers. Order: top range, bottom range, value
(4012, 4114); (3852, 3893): 1.16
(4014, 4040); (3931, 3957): 1.25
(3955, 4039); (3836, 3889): 1.13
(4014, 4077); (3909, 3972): 1.22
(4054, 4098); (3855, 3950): 1.15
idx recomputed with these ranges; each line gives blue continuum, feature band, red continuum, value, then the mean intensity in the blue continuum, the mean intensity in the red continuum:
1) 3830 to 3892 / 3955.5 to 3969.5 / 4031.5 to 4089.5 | 0.19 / 2.29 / 2.59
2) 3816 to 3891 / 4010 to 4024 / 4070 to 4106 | -0.16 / 2.32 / 2.42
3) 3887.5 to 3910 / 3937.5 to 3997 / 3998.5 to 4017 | 0.14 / 2.44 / 2.71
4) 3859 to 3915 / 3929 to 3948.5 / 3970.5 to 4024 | 0.12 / 2.43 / 2.57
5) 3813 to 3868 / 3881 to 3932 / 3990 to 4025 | 0.04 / 2.34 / 2.75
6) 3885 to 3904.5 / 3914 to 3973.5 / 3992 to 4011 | 0.09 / 2.28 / 2.74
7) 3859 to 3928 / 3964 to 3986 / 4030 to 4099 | 0.22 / 2.48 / 2.54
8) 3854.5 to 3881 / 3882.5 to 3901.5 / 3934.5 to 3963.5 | 0.16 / 2.55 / 2.3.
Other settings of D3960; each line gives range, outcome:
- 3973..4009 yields 2.54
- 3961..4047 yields 2.49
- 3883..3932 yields 2.42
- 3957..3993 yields 2.2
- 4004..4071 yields 2.68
